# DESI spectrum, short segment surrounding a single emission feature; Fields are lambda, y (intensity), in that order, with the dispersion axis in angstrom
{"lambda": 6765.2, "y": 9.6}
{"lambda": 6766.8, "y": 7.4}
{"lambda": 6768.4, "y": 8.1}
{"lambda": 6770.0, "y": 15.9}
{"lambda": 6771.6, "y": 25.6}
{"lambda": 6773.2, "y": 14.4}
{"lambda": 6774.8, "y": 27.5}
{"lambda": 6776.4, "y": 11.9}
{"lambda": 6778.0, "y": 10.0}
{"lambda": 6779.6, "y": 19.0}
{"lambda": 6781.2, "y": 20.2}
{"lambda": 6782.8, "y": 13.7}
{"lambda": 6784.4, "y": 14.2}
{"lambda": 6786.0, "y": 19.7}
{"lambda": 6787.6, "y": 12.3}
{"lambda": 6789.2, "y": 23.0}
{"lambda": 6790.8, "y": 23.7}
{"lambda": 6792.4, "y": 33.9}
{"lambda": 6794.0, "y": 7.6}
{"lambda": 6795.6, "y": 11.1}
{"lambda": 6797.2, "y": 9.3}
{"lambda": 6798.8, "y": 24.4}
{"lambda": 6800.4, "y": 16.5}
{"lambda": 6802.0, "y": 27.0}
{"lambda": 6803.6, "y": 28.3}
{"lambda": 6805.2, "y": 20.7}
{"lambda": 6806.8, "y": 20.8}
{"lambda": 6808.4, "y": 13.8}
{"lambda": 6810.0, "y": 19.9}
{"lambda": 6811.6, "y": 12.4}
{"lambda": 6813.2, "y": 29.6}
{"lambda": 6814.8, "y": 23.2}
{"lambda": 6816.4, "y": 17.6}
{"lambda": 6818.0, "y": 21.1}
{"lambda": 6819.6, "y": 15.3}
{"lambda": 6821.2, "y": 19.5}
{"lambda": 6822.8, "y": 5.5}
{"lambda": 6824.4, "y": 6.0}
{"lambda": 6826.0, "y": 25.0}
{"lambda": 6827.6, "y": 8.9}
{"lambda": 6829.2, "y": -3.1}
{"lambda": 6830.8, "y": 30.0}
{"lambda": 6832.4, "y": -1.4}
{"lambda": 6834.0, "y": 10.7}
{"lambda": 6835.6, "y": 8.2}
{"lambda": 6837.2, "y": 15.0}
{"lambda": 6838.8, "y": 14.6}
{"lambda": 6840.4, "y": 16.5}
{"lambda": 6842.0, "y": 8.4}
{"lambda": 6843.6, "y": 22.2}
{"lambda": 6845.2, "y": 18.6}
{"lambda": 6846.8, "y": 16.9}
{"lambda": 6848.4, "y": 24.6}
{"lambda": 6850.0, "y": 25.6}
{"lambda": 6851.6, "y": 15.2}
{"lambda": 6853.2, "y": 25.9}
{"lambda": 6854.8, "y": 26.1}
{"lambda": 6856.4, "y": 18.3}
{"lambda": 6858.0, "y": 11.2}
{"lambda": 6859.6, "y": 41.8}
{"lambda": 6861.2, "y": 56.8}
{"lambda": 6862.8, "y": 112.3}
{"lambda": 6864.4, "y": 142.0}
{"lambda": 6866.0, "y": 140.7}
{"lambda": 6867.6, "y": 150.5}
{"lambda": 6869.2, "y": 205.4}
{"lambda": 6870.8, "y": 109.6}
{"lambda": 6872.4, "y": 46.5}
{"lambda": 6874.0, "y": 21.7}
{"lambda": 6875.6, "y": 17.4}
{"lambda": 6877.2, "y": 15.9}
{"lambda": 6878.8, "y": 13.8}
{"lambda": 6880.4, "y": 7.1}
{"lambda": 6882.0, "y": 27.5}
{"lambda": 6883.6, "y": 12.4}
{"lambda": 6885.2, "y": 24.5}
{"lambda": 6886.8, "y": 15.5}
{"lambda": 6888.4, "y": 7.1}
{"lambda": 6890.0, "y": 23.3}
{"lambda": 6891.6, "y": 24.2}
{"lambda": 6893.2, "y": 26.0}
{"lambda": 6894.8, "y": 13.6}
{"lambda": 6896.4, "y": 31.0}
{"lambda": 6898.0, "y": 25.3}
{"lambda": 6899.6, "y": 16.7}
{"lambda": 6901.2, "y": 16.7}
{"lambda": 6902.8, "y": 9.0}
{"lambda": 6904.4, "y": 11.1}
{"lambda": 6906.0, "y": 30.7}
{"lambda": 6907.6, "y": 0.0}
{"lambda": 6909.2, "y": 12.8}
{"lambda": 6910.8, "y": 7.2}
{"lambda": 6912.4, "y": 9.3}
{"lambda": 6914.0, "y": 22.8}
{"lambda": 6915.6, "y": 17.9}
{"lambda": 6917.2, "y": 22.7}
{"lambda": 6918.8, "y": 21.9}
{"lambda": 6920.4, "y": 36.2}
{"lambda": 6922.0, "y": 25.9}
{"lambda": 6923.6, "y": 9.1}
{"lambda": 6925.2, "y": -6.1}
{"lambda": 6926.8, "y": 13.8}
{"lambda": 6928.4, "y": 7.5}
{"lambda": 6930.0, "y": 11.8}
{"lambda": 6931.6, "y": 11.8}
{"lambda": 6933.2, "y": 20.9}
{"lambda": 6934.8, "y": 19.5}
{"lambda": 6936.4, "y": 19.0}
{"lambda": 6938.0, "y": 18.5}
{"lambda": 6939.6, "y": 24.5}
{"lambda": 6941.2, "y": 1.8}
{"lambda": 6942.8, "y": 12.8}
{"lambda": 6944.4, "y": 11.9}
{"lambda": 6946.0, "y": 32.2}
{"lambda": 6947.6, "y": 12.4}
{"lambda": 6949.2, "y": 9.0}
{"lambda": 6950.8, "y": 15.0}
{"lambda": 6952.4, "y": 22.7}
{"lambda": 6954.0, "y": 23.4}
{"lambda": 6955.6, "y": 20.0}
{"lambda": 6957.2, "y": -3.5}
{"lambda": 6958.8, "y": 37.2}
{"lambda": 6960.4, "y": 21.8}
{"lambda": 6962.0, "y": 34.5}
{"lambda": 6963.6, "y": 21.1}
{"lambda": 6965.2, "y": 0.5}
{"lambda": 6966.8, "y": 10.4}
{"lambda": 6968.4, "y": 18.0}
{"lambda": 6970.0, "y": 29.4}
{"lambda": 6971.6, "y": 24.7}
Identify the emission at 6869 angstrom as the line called [O II] 3727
